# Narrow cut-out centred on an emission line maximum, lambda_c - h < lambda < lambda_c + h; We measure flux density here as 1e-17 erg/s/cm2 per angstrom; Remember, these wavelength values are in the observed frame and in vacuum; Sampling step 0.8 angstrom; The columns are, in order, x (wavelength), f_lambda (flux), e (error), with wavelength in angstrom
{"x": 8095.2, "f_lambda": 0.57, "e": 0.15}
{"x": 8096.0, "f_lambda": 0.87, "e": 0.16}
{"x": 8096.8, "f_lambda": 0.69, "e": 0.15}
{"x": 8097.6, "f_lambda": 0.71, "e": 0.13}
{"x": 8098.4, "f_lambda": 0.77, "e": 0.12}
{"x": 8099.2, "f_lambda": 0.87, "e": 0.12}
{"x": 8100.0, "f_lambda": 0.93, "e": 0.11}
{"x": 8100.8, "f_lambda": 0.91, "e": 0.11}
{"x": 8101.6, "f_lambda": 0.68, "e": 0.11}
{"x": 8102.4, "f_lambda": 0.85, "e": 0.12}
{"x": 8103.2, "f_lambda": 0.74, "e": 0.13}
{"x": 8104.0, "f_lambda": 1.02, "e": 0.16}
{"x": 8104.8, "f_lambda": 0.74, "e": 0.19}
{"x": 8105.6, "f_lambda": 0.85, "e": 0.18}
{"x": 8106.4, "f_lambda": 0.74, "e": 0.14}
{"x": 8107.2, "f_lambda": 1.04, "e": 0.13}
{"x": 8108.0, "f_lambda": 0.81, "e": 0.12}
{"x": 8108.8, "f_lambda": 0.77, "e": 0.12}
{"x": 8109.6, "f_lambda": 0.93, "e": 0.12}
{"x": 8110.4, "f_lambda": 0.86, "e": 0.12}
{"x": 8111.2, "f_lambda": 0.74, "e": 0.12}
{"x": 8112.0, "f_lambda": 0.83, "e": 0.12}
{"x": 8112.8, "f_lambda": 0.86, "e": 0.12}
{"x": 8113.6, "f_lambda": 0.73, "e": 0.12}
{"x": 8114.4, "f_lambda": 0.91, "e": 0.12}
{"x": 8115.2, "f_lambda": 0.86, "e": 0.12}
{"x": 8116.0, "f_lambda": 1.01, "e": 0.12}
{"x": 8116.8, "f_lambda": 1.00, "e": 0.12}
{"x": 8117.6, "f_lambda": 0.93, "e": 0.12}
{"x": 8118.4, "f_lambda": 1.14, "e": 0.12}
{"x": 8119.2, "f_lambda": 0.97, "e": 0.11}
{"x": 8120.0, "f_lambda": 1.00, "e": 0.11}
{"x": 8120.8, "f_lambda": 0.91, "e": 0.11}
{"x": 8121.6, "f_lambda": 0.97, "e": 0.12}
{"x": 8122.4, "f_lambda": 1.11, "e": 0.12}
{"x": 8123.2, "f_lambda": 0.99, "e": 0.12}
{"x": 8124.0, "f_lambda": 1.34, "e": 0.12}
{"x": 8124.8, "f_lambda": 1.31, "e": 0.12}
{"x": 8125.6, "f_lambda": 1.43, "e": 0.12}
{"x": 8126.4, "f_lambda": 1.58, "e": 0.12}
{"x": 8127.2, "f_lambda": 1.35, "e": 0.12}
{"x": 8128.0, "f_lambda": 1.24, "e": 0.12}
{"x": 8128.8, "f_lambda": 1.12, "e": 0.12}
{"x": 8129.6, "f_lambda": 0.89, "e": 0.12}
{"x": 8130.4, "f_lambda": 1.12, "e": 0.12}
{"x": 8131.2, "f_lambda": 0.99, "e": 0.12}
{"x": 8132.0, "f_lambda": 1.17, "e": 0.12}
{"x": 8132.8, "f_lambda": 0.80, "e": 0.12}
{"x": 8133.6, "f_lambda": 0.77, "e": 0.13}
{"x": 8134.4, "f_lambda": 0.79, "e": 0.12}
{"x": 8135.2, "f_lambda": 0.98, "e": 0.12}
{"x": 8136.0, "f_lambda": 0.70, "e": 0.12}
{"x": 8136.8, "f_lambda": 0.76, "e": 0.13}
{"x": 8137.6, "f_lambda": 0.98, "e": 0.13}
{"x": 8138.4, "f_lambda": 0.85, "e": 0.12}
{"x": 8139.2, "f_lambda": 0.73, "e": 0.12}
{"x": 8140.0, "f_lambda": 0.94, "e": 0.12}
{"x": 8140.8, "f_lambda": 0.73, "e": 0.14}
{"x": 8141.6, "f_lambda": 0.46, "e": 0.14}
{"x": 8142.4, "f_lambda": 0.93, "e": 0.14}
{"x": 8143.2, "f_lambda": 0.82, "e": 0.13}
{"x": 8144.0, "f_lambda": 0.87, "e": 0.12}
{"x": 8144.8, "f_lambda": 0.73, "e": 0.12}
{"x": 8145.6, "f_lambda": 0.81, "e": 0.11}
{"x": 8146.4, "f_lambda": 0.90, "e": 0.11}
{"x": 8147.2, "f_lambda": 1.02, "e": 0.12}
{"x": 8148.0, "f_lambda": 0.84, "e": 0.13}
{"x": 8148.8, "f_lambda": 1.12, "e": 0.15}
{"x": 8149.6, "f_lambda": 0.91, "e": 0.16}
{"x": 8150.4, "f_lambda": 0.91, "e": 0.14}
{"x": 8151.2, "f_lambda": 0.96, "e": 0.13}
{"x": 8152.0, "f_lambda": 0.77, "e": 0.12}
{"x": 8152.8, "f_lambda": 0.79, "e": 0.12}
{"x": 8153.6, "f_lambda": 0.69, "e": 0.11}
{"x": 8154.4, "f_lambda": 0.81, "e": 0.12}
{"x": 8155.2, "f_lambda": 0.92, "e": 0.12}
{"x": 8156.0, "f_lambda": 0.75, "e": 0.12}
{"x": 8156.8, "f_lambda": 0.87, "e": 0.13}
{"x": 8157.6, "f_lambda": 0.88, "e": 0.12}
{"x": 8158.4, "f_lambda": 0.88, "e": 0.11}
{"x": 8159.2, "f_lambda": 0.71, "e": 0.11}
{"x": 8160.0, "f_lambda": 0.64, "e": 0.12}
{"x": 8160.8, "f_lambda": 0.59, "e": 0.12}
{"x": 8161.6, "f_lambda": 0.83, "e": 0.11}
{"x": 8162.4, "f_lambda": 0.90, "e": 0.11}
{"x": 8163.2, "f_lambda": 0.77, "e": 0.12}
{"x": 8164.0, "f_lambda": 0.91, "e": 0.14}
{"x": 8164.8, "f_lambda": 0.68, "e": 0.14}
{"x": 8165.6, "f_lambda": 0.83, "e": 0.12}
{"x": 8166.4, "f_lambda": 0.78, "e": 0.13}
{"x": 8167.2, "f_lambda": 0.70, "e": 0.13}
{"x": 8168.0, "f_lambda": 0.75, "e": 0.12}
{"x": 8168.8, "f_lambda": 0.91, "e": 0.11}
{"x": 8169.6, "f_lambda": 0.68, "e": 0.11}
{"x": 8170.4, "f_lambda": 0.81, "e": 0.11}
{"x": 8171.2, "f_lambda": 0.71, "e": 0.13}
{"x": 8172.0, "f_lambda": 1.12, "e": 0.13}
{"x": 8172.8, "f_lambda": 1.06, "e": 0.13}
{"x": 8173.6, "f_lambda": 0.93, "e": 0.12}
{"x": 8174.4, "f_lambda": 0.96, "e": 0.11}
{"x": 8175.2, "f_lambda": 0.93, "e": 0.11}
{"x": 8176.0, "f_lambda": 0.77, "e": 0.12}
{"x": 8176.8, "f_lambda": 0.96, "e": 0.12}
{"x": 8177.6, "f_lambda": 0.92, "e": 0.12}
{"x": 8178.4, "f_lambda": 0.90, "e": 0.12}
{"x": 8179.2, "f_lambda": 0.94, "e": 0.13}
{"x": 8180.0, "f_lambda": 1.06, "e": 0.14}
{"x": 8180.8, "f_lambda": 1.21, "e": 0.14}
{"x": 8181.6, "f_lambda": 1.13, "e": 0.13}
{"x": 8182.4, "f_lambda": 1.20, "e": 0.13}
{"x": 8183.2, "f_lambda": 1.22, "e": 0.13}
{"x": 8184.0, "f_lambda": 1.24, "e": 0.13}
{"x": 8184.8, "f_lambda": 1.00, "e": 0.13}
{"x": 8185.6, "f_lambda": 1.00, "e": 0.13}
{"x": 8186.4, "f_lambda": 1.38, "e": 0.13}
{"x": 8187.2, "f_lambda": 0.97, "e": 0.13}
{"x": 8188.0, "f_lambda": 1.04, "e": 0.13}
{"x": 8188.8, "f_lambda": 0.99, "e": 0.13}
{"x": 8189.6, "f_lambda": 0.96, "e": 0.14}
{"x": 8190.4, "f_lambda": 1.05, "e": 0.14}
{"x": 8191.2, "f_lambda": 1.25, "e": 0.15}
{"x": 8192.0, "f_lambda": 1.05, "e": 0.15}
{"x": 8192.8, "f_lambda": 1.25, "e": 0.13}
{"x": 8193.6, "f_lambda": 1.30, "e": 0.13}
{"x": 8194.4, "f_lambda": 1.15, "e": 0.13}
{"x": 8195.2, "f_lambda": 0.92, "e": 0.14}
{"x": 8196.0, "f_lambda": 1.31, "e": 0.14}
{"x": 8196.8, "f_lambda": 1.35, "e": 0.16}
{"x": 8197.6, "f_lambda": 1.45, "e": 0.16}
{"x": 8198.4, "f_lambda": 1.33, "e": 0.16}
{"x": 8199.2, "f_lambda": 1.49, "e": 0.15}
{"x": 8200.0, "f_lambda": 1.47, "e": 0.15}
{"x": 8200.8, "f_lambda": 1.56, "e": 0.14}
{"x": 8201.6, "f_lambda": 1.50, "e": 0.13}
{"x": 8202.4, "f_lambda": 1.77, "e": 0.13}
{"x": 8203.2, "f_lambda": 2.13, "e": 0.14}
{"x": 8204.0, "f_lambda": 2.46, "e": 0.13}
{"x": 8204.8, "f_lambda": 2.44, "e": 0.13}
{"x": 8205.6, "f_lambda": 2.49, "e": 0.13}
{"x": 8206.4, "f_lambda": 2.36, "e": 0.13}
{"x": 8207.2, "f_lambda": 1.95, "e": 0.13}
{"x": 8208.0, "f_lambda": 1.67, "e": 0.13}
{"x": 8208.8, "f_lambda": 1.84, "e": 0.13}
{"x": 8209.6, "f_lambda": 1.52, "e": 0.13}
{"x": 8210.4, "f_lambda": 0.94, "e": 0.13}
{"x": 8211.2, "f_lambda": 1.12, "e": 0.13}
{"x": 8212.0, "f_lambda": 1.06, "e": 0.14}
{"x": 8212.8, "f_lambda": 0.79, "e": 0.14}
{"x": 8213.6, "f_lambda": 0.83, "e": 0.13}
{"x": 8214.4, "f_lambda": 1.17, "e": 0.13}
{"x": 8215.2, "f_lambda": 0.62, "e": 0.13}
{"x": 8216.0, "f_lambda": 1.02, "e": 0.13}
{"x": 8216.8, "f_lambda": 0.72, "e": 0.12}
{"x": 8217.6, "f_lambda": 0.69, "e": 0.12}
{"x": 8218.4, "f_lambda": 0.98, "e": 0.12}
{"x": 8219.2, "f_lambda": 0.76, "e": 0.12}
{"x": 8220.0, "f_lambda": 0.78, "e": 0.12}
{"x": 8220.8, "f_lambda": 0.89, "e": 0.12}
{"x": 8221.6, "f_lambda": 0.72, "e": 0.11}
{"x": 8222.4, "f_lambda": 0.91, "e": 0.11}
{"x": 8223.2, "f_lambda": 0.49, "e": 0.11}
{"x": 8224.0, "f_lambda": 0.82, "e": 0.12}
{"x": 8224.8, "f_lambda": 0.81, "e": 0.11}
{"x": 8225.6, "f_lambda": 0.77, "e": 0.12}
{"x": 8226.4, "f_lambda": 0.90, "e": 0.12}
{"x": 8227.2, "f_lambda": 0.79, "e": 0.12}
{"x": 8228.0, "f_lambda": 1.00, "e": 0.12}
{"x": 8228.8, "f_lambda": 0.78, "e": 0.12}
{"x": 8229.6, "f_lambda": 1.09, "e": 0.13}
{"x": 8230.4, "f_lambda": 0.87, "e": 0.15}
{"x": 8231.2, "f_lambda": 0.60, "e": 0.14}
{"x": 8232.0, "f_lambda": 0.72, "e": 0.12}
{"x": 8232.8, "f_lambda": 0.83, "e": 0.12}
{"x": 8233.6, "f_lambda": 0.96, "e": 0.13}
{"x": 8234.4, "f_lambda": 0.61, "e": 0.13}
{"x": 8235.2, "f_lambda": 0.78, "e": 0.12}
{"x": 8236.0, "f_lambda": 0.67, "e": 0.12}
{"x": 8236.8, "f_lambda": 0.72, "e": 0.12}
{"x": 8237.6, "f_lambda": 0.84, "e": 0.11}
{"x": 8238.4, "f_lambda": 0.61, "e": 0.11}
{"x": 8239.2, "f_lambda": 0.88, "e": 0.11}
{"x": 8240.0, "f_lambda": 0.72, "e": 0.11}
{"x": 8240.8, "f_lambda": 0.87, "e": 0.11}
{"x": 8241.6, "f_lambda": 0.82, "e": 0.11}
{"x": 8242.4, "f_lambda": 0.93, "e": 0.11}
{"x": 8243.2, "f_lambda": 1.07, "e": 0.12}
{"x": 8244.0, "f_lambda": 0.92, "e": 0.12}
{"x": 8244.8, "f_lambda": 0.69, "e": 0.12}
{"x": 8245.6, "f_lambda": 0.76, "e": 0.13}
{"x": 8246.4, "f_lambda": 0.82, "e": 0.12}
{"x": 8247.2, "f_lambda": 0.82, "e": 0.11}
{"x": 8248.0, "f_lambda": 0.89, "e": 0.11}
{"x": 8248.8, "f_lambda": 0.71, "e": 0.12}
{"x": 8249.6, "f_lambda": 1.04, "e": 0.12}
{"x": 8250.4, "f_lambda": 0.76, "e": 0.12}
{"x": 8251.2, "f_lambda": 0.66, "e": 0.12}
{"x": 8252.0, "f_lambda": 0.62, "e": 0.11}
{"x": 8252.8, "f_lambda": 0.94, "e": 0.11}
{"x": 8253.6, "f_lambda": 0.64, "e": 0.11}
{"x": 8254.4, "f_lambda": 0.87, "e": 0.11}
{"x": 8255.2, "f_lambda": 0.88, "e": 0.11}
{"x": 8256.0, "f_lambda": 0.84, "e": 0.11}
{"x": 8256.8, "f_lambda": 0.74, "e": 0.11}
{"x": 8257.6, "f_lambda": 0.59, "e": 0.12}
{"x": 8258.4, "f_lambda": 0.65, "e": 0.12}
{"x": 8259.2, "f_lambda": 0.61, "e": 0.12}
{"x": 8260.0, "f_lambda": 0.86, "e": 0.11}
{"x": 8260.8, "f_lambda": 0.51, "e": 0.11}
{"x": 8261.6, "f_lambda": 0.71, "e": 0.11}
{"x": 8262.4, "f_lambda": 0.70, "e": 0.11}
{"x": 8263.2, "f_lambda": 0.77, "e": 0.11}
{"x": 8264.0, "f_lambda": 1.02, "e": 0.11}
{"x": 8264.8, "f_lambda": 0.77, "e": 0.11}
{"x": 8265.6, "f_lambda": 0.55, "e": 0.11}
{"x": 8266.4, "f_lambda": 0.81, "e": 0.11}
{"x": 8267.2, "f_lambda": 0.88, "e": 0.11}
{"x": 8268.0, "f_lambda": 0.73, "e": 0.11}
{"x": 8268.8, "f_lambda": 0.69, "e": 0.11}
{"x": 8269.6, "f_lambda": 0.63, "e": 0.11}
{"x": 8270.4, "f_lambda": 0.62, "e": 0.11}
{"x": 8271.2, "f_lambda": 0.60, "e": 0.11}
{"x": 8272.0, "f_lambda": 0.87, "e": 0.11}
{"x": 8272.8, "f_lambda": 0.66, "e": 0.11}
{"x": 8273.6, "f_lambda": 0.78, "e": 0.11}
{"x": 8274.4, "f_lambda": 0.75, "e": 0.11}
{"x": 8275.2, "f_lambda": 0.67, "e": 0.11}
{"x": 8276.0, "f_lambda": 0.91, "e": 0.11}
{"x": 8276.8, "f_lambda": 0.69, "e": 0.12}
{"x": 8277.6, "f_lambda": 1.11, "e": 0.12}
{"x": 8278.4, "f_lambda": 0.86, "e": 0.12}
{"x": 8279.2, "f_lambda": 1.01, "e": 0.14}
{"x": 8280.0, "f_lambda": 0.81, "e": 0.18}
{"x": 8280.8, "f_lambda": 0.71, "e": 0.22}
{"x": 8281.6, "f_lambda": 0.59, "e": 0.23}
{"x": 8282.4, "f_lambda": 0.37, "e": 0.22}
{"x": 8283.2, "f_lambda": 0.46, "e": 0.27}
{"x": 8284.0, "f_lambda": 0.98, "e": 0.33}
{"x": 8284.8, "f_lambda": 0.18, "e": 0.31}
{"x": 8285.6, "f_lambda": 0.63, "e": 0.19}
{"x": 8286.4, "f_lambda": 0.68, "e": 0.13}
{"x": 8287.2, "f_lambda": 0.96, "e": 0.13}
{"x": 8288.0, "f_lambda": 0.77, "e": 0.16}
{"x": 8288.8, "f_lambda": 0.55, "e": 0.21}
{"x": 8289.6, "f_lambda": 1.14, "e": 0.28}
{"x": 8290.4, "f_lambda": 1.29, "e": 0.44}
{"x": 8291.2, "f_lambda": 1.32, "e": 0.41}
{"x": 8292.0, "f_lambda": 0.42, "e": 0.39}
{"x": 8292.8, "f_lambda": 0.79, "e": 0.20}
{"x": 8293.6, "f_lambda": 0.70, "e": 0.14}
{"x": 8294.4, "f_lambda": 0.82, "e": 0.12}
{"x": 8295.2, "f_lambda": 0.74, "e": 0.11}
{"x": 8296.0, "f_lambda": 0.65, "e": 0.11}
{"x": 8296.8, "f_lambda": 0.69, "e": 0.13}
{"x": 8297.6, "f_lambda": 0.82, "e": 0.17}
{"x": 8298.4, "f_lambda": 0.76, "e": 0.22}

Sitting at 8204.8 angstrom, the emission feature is [O III] 5007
